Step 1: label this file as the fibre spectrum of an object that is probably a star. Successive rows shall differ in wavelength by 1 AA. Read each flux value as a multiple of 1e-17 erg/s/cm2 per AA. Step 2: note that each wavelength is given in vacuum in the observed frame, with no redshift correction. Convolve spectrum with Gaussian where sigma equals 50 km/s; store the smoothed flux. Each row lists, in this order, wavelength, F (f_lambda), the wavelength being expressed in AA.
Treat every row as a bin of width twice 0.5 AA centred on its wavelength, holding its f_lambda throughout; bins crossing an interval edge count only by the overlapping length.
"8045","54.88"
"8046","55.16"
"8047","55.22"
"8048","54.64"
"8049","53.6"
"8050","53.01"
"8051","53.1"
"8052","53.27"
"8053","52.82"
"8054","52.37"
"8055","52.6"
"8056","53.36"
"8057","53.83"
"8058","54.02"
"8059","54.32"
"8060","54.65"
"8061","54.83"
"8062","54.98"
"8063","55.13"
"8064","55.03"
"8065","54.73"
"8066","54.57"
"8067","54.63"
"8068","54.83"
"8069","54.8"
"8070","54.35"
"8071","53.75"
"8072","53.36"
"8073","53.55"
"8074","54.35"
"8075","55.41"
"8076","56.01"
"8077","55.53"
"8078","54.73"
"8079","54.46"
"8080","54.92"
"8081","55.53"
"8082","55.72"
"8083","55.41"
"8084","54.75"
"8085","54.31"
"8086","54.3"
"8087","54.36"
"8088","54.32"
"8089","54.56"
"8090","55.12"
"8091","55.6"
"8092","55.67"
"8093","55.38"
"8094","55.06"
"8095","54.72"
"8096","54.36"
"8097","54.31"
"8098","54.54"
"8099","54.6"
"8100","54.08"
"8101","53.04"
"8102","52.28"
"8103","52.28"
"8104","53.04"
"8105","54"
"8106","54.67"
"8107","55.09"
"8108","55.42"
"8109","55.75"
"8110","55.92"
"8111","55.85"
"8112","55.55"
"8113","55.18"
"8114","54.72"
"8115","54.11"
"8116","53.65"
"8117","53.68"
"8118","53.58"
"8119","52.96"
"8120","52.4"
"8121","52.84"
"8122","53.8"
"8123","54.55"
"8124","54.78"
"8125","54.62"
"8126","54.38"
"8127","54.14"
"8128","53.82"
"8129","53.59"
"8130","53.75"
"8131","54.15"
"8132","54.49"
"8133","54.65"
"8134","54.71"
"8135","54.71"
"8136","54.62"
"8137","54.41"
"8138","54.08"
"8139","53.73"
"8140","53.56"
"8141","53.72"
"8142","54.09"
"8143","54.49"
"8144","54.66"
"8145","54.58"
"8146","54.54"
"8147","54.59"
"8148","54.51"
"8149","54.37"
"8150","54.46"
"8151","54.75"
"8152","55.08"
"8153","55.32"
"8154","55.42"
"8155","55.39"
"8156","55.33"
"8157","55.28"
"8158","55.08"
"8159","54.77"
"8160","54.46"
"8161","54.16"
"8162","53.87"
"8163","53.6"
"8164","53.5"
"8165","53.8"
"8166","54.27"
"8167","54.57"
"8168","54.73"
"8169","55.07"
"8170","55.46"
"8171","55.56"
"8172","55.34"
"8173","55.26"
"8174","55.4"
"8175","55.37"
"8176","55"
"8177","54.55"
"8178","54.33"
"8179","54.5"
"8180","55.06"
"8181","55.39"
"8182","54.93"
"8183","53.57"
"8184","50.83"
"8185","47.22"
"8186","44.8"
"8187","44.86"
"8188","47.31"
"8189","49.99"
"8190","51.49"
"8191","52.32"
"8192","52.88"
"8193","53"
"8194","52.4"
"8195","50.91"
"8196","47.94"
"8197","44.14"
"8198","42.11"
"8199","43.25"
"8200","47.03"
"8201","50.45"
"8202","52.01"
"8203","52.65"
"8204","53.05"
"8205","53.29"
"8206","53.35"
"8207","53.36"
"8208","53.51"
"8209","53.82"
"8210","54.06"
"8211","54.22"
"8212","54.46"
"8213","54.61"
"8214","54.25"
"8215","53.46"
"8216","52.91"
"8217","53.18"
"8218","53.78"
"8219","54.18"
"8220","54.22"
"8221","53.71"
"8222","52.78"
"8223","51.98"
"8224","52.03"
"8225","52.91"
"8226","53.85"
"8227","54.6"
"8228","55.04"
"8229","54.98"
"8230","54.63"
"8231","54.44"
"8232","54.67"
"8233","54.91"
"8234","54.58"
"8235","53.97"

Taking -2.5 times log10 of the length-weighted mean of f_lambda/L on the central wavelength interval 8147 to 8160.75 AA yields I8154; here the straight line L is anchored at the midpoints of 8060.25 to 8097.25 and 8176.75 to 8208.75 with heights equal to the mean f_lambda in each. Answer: -0.06 mag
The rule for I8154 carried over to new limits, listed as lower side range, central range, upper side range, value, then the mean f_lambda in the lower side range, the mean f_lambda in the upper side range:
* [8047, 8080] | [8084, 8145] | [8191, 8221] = -0.02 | 54.2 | 51.8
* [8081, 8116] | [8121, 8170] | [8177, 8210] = -0.03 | 54.6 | 50.9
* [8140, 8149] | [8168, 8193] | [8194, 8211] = -0.02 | 54.3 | 50.5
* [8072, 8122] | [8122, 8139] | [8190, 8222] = -0.01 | 54.5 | 51.9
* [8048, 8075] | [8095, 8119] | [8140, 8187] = 0.00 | 54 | 54.1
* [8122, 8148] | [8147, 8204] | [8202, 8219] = 0.03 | 54.3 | 53.6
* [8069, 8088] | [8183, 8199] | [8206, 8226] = 0.11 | 54.7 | 53.6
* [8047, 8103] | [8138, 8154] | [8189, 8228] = -0.03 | 54.4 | 52.1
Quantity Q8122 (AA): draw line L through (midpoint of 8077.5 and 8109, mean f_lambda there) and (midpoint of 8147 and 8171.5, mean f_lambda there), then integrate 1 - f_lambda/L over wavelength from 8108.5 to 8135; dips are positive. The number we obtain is 0.2 AA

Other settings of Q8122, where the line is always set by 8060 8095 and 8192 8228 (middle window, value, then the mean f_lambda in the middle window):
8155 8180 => -0.84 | 54.7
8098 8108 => 0.09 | 53.8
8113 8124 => 0.05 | 53.8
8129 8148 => -0.26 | 54.3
